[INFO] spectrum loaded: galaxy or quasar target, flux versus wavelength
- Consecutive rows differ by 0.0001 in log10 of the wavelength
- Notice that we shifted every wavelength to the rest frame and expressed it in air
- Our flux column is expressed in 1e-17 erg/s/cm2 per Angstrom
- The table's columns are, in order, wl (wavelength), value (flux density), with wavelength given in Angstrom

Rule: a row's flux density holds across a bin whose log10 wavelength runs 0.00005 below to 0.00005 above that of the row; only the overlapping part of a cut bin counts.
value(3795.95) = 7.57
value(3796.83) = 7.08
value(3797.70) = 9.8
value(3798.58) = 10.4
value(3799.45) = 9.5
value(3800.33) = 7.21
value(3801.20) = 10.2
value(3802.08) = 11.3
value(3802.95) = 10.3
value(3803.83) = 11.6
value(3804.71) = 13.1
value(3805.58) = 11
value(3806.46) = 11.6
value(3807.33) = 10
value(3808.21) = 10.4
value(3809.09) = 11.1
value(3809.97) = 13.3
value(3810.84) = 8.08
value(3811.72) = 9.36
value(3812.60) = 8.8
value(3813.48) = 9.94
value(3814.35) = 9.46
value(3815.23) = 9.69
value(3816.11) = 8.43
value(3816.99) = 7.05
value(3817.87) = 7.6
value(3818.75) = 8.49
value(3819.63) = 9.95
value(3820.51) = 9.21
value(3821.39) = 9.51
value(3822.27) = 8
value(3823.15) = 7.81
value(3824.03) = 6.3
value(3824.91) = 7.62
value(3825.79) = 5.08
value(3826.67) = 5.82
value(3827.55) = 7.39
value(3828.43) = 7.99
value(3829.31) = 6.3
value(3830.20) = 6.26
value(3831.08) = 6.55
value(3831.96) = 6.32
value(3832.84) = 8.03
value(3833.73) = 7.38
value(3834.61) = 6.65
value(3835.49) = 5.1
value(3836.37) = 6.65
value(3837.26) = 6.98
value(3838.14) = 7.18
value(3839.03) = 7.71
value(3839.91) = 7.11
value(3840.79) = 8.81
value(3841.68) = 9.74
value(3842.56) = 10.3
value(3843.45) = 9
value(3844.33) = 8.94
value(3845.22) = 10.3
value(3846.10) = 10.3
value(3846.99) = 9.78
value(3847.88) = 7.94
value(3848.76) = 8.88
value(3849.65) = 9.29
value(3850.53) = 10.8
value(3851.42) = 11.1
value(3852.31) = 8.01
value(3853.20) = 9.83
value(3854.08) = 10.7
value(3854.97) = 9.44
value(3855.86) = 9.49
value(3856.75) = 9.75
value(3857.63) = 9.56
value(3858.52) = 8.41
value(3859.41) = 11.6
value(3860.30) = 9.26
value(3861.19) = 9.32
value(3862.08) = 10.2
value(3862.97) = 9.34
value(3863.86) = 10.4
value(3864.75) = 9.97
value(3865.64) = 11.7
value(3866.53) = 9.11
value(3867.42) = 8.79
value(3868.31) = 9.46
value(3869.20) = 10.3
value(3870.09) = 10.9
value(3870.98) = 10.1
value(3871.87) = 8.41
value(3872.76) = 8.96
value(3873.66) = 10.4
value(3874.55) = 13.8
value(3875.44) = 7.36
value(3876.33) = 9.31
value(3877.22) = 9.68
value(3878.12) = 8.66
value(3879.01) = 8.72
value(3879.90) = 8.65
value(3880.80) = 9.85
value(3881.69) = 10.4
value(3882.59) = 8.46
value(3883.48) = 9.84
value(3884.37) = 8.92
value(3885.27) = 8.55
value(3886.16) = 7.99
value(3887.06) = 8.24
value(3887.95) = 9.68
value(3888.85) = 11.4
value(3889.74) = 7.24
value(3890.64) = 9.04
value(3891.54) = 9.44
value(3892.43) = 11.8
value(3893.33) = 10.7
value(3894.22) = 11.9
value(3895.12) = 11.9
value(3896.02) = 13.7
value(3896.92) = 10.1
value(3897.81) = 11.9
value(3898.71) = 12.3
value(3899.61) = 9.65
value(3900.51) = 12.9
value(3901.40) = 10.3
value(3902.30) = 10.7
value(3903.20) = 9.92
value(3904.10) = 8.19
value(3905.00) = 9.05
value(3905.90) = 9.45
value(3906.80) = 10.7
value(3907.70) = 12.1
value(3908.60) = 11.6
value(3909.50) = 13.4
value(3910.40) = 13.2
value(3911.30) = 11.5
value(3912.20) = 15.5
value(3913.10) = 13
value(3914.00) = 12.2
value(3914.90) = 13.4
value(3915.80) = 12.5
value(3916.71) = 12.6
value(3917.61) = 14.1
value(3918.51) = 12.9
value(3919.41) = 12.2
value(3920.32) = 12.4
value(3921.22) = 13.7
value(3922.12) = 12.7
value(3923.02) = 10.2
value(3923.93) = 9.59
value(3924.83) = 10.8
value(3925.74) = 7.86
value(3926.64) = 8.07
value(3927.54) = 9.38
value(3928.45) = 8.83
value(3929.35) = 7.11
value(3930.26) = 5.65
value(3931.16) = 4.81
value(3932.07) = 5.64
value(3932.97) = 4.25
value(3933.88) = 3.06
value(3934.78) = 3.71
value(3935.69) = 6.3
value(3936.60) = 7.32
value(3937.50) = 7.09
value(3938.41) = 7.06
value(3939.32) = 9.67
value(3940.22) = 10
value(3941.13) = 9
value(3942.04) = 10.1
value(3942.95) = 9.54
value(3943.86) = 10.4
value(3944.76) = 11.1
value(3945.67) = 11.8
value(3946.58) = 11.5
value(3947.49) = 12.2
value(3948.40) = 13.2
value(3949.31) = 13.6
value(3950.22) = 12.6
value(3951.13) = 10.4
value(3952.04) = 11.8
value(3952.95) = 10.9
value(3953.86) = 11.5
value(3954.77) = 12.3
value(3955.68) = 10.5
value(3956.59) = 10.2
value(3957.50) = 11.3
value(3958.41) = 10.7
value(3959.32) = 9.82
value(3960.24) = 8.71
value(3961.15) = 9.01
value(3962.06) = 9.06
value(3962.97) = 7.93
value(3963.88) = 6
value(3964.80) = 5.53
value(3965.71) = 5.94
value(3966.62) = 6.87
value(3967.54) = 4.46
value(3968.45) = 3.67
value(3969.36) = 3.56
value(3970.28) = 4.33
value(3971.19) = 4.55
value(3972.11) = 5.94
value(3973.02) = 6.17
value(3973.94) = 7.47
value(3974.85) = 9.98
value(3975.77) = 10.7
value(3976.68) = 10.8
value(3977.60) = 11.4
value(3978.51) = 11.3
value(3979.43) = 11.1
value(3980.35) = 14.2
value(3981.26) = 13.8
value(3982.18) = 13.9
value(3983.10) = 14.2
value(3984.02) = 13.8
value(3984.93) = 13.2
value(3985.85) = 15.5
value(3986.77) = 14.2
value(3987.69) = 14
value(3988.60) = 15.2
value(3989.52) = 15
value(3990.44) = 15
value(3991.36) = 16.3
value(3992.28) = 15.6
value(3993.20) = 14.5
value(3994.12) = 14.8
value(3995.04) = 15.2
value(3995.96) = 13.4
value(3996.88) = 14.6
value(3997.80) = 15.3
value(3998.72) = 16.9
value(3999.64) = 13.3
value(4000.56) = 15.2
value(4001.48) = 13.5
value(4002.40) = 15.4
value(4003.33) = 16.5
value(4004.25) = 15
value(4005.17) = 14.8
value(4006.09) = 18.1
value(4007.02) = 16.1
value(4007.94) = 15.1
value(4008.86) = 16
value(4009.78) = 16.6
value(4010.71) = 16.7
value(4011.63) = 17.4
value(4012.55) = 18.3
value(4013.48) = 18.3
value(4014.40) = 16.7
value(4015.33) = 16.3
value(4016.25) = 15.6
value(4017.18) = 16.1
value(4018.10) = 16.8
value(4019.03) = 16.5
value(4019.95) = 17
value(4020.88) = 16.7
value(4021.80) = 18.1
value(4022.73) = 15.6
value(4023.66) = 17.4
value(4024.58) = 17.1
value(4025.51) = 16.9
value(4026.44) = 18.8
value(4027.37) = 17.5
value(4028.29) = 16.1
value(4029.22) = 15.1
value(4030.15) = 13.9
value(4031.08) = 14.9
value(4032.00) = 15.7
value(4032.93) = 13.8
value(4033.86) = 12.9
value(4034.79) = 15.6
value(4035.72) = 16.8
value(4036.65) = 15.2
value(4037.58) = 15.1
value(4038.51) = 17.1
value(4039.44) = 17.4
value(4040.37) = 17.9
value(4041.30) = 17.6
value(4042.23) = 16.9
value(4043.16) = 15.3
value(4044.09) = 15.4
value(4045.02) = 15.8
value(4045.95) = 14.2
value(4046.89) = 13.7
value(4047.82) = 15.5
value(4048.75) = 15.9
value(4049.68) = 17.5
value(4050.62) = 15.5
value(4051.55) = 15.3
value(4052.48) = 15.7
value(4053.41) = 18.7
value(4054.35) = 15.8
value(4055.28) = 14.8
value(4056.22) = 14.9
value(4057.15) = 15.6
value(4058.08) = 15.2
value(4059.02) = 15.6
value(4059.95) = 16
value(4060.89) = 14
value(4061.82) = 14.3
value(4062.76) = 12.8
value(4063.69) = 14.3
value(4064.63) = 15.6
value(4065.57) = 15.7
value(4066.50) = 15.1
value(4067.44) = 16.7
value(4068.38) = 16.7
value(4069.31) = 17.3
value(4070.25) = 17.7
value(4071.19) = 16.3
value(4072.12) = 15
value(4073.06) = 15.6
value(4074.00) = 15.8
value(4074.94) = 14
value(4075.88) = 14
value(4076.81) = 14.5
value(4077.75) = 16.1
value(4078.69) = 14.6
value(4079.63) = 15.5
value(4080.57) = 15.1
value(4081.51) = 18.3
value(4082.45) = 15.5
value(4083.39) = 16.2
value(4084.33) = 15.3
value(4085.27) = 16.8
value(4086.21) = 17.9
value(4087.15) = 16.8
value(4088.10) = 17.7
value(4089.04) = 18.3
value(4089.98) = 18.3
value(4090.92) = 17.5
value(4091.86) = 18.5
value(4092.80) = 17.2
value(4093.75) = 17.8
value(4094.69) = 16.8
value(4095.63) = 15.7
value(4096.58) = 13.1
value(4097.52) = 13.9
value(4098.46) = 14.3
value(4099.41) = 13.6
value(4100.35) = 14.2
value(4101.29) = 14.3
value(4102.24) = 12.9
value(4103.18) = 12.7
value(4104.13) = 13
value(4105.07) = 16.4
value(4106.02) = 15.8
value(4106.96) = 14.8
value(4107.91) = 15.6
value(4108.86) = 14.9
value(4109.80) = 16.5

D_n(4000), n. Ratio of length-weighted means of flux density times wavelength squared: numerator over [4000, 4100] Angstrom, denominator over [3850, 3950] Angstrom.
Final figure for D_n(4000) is 1.72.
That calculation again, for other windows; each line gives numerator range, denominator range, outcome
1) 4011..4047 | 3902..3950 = 1.69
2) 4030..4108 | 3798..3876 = 1.93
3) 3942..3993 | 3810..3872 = 1.30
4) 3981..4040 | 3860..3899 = 1.69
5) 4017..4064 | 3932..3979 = 1.90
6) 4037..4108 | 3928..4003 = 1.58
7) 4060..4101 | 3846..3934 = 1.73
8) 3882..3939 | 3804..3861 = 1.18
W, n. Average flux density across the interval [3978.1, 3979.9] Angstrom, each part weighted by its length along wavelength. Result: 11.2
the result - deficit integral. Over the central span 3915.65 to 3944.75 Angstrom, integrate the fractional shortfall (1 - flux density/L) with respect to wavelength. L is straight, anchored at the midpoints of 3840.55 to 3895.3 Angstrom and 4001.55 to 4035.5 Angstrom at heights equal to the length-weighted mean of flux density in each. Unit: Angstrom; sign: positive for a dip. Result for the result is 7.8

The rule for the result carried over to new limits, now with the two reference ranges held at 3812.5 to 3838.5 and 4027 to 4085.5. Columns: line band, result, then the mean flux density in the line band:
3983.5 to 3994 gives -1.2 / 14.8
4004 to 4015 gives -2.1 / 16.6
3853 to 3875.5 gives -2.5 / 9.91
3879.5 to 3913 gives -1.7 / 10.6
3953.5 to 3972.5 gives 7.1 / 7.69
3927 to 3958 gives 6.6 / 9.23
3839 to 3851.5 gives -1.6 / 9.34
